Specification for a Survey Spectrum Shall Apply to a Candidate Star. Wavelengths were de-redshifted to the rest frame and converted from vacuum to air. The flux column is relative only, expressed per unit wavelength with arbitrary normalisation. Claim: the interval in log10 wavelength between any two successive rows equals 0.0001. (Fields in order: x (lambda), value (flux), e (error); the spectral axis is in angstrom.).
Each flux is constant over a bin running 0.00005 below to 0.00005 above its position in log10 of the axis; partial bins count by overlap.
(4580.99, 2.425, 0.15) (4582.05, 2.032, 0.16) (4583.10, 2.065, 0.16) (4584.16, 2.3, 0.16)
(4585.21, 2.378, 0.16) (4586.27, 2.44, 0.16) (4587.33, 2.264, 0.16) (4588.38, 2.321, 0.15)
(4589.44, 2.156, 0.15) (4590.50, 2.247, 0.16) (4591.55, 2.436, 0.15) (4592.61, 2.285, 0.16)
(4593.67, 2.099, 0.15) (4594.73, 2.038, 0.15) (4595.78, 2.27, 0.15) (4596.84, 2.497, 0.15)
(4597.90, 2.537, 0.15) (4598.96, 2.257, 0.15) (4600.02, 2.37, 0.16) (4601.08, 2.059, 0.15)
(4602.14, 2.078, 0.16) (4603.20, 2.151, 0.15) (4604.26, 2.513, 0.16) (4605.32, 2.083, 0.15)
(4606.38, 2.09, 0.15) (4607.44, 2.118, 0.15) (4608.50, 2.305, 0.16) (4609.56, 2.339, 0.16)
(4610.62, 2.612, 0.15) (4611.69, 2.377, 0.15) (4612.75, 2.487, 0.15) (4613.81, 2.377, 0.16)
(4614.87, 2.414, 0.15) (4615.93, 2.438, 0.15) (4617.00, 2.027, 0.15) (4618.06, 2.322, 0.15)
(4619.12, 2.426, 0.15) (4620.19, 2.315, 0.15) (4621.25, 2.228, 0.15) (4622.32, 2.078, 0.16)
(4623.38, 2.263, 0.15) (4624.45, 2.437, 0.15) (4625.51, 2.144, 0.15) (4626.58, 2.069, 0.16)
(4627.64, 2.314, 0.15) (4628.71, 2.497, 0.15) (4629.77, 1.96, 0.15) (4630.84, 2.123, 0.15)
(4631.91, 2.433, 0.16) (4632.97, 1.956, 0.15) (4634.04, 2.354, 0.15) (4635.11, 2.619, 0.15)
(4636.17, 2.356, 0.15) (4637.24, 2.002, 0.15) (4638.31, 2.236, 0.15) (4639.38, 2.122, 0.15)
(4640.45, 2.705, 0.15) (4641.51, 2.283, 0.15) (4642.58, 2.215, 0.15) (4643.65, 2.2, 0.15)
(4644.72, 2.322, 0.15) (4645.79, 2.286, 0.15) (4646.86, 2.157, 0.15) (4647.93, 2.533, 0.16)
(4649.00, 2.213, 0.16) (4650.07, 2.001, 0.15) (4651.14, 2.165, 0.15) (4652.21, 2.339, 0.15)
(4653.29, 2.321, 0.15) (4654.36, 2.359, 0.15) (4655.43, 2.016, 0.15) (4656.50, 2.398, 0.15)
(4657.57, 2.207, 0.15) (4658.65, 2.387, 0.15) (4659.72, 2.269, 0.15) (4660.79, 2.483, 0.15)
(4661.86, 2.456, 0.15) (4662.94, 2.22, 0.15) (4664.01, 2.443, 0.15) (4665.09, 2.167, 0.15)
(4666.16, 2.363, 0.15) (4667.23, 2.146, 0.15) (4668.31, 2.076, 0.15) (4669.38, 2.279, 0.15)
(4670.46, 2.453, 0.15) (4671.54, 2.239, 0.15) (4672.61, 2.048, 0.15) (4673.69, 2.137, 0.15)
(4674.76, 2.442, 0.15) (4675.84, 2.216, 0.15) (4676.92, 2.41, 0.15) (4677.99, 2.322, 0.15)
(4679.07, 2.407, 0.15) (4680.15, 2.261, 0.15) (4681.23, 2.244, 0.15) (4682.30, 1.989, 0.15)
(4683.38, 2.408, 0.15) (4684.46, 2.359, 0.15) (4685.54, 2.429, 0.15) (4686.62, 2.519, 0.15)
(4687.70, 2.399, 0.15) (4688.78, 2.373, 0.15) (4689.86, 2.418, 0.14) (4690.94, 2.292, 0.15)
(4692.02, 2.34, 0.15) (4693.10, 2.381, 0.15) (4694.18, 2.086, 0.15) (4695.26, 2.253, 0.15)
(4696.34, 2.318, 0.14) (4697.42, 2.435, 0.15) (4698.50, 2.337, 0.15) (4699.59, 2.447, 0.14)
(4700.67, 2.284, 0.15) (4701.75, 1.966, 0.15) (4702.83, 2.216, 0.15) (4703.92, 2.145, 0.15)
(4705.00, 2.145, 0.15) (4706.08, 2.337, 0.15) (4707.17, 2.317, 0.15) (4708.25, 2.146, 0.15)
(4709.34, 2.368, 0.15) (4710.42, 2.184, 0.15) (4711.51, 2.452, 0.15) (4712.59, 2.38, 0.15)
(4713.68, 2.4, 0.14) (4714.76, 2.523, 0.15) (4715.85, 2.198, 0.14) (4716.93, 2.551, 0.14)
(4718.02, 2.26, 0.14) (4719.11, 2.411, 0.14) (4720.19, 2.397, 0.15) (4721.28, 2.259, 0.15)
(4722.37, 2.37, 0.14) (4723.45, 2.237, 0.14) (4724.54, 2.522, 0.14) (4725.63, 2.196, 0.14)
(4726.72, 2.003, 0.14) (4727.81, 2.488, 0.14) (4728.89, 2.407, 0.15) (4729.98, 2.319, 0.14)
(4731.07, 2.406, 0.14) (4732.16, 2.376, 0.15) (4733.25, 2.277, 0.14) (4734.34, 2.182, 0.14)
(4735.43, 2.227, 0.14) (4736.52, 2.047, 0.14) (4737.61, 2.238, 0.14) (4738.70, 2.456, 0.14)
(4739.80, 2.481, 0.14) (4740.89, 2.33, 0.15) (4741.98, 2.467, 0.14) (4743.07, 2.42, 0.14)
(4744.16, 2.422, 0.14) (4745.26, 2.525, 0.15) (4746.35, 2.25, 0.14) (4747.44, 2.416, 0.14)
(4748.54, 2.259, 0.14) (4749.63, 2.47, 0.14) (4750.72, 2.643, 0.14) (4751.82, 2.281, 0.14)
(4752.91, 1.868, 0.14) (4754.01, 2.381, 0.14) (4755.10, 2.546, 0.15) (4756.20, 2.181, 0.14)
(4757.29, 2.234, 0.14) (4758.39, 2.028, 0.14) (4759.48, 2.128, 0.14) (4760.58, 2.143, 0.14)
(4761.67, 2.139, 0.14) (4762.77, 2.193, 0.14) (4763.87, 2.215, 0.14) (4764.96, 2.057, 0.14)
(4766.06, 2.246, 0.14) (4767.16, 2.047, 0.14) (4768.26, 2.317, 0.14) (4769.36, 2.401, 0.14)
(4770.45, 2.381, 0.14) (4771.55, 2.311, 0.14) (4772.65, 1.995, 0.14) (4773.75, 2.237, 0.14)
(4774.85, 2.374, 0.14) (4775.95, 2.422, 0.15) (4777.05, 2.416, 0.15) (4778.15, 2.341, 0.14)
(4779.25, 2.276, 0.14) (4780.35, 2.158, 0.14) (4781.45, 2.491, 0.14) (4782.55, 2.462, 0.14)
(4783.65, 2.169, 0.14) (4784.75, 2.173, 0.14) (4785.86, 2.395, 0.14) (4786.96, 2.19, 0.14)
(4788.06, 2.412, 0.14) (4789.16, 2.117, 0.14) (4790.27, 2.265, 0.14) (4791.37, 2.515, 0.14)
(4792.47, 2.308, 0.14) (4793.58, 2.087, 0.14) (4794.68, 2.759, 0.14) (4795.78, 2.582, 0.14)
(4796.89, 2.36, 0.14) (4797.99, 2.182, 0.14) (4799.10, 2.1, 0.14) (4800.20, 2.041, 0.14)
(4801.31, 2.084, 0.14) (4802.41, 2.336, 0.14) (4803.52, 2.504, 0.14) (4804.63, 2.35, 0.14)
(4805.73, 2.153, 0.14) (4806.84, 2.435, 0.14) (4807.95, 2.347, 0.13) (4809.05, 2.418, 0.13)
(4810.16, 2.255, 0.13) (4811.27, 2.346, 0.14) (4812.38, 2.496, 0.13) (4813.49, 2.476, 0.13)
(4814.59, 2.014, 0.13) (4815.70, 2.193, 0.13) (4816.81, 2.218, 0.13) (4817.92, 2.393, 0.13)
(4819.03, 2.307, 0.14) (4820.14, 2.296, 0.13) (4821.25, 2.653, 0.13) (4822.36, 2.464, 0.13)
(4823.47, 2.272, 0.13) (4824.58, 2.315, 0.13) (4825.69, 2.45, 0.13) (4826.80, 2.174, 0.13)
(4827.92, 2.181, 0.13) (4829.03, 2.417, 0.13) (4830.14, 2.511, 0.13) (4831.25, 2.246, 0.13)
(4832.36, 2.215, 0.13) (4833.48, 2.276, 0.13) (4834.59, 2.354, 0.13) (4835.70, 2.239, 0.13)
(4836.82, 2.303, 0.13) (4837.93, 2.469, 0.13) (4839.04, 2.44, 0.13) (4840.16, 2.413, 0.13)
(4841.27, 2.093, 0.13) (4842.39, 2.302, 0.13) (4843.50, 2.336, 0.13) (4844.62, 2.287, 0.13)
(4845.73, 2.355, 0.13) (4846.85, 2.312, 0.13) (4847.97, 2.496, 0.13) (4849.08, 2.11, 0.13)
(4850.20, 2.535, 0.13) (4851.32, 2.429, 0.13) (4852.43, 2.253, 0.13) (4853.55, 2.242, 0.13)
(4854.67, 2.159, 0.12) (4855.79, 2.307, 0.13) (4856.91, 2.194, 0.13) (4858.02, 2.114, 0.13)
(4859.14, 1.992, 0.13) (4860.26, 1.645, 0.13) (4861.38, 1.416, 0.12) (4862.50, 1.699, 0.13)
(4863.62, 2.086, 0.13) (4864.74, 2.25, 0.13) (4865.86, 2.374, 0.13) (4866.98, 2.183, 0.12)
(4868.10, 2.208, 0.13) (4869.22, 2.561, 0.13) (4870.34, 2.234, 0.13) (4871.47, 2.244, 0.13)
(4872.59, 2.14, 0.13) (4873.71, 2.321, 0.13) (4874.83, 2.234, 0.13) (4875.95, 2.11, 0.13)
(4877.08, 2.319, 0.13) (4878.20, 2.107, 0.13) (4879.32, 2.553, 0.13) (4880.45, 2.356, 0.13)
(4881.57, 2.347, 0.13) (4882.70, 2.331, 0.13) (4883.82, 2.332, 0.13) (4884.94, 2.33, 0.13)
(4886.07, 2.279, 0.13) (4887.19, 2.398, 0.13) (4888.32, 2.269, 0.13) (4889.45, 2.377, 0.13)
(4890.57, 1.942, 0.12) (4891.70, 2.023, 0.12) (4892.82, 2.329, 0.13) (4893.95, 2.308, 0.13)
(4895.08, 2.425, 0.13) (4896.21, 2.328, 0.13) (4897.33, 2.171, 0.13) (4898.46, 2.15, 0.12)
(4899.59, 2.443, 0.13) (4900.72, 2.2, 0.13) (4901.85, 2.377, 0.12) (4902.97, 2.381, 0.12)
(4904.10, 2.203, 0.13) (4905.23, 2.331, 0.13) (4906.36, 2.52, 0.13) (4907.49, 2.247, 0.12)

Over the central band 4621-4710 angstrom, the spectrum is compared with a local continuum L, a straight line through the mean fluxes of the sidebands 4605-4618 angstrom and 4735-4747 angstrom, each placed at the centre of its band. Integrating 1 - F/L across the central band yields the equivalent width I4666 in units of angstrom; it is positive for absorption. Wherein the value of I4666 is 1.9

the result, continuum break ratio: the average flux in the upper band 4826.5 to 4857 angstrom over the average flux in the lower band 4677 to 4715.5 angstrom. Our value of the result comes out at 1.00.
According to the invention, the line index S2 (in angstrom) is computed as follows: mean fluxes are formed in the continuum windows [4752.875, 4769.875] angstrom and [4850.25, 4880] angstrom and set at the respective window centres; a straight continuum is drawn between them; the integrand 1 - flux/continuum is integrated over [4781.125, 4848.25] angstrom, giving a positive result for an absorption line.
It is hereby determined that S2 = -4.1 angstrom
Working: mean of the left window 2.2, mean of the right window 2.18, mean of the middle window 2.32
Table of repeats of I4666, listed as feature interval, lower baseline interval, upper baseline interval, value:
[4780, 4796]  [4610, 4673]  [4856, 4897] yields -0.72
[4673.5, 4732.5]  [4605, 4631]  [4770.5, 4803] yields -0.82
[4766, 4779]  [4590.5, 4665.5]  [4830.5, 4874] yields -0.27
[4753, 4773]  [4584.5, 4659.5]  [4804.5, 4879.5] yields 0.51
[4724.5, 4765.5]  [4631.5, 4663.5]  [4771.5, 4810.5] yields 0.14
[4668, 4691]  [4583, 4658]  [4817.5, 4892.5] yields -0.37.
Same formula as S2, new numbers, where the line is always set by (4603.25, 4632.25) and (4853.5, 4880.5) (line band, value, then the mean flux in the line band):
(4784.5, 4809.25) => -1.32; 2.31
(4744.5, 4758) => -0.73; 2.33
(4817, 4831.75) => -1.21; 2.36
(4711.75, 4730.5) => -0.99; 2.35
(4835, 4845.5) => -0.73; 2.32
